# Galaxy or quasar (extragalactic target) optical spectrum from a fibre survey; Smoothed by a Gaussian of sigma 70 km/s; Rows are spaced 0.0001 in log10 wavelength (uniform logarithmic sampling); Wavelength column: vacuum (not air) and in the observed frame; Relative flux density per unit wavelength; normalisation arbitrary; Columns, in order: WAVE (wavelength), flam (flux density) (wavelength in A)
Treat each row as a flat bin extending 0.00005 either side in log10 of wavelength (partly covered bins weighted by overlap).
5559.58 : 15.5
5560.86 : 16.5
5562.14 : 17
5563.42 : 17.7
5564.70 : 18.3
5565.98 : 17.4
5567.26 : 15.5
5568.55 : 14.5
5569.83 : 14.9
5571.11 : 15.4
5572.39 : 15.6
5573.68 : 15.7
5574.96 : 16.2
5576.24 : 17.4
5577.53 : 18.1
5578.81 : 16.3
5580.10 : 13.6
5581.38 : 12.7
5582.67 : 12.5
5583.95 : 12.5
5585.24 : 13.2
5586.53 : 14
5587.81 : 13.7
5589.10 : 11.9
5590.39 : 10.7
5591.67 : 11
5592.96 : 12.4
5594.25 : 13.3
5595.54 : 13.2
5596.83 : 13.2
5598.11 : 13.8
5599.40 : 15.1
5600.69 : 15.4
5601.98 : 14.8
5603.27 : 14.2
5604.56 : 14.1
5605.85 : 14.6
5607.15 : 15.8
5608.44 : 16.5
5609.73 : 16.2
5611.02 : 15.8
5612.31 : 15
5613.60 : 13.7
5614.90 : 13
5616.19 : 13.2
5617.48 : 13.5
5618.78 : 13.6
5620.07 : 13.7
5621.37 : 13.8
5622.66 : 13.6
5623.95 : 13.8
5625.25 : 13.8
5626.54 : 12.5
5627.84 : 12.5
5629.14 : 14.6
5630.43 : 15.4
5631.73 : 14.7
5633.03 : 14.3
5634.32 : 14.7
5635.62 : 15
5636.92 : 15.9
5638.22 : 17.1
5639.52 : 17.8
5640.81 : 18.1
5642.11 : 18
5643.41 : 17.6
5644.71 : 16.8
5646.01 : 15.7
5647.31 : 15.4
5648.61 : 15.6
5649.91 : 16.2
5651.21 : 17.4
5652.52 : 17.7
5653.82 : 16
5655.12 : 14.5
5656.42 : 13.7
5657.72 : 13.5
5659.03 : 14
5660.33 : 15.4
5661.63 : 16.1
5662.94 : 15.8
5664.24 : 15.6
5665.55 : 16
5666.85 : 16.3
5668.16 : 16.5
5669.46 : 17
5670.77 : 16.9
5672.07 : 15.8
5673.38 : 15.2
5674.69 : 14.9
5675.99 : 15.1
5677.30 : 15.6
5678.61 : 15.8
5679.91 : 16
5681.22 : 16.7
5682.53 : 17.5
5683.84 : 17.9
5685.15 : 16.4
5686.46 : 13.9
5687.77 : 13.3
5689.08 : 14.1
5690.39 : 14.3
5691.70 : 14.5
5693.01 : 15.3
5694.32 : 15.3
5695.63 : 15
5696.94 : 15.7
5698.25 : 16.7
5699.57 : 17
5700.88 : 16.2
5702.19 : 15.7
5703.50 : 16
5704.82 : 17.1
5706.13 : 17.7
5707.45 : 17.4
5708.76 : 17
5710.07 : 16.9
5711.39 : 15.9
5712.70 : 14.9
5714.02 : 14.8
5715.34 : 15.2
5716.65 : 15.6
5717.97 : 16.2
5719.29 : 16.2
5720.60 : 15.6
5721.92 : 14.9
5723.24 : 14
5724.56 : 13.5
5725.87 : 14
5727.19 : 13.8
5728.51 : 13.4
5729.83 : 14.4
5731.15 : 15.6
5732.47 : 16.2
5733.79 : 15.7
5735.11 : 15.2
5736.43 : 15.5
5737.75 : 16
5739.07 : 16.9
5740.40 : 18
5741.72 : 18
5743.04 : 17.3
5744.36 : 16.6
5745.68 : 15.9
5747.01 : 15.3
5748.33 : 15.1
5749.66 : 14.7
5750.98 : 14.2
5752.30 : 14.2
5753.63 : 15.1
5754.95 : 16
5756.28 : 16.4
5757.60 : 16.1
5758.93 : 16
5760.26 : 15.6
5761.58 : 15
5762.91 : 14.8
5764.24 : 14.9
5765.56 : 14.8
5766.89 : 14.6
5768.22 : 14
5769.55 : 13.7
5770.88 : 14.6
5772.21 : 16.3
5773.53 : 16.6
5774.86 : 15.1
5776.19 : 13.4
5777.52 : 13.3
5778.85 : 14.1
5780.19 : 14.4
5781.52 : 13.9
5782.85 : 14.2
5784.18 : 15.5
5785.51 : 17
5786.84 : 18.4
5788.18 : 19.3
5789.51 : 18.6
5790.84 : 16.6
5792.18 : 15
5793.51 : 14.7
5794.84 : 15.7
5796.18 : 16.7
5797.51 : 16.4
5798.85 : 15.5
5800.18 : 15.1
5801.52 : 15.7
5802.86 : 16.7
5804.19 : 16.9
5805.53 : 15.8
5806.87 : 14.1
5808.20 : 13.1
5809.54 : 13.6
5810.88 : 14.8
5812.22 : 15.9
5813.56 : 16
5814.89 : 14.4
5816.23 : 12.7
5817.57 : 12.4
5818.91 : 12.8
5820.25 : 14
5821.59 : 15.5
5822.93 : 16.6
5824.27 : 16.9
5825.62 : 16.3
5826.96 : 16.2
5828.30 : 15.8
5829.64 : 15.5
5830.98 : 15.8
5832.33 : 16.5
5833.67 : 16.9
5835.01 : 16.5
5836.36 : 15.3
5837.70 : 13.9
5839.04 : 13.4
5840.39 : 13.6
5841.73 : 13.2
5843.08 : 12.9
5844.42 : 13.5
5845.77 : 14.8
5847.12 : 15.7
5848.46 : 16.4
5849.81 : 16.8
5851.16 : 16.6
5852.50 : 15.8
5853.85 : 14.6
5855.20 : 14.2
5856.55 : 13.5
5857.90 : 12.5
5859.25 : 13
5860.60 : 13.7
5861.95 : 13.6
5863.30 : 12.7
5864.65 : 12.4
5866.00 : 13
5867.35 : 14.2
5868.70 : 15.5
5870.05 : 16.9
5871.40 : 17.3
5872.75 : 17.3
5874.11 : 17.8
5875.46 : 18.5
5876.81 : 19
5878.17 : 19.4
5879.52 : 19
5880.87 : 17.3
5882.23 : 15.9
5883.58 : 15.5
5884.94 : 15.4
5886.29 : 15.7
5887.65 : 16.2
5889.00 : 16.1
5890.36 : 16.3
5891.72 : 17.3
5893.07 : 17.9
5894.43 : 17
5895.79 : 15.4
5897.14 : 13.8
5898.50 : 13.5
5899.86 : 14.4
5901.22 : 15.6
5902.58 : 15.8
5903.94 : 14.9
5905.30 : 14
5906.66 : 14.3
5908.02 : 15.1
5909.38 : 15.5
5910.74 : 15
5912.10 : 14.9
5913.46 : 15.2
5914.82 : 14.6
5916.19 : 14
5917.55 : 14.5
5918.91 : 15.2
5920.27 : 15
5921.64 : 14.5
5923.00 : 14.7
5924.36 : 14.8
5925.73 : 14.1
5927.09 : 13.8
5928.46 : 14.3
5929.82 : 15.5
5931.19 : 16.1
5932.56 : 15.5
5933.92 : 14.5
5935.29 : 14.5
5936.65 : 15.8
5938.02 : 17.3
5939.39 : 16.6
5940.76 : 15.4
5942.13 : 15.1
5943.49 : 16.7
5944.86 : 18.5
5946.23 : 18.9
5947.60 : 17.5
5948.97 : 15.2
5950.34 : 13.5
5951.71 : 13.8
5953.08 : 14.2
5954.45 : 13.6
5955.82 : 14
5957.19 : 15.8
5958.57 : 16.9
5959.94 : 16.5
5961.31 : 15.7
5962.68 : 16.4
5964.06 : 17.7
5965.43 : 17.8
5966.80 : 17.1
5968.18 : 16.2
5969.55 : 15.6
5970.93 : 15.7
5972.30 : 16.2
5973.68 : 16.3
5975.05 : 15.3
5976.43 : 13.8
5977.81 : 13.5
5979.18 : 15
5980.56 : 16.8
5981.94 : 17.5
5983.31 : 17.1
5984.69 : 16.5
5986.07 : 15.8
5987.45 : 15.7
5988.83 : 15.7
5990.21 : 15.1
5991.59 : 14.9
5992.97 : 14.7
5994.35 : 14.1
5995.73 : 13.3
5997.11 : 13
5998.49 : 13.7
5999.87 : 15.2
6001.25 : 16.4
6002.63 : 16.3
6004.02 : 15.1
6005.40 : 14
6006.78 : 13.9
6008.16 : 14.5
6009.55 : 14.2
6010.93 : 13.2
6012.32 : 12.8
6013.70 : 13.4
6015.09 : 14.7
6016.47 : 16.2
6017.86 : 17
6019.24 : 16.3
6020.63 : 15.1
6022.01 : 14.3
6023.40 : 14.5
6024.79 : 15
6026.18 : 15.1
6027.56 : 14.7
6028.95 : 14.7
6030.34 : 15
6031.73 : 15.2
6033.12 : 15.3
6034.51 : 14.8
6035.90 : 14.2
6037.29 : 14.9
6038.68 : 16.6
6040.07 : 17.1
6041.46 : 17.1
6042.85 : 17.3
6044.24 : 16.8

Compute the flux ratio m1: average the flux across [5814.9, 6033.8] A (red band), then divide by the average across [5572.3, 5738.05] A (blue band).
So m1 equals 1.0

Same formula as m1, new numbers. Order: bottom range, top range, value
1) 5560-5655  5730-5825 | 1.03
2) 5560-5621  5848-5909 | 1.07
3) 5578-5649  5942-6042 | 1.07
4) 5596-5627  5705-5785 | 1.07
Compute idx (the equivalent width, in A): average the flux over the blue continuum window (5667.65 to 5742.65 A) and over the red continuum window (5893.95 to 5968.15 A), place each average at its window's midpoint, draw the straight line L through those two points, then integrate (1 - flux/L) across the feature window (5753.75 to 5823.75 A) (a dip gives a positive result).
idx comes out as 1.5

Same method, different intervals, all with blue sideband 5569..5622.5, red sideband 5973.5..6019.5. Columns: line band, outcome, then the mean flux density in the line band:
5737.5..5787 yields -2.9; 15.4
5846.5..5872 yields 0.2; 14.6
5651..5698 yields -3.9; 15.6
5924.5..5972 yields -2.7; 15.8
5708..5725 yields -1.2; 15.5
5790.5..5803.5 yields -1.0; 15.8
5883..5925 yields -1.1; 15.2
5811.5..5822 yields 0.3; 14.2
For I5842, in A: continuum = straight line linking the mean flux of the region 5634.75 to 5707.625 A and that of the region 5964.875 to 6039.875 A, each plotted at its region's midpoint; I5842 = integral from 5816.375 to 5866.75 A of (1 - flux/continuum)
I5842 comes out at 2.92 A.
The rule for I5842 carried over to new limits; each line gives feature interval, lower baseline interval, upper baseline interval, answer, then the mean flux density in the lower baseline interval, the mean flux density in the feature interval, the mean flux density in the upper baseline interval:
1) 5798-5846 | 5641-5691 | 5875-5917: 2.67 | 15.8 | 15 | 15.9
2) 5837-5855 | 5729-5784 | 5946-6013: 0.72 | 15.3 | 14.7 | 15.3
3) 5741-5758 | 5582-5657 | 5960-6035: -1.09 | 14.6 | 15.8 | 15.3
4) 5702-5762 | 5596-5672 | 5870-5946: -1.05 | 15.2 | 15.7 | 15.8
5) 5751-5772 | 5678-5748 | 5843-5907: 0.82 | 15.7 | 15.1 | 15.5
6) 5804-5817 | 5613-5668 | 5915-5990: 0.65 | 15.1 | 14.6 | 15.6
